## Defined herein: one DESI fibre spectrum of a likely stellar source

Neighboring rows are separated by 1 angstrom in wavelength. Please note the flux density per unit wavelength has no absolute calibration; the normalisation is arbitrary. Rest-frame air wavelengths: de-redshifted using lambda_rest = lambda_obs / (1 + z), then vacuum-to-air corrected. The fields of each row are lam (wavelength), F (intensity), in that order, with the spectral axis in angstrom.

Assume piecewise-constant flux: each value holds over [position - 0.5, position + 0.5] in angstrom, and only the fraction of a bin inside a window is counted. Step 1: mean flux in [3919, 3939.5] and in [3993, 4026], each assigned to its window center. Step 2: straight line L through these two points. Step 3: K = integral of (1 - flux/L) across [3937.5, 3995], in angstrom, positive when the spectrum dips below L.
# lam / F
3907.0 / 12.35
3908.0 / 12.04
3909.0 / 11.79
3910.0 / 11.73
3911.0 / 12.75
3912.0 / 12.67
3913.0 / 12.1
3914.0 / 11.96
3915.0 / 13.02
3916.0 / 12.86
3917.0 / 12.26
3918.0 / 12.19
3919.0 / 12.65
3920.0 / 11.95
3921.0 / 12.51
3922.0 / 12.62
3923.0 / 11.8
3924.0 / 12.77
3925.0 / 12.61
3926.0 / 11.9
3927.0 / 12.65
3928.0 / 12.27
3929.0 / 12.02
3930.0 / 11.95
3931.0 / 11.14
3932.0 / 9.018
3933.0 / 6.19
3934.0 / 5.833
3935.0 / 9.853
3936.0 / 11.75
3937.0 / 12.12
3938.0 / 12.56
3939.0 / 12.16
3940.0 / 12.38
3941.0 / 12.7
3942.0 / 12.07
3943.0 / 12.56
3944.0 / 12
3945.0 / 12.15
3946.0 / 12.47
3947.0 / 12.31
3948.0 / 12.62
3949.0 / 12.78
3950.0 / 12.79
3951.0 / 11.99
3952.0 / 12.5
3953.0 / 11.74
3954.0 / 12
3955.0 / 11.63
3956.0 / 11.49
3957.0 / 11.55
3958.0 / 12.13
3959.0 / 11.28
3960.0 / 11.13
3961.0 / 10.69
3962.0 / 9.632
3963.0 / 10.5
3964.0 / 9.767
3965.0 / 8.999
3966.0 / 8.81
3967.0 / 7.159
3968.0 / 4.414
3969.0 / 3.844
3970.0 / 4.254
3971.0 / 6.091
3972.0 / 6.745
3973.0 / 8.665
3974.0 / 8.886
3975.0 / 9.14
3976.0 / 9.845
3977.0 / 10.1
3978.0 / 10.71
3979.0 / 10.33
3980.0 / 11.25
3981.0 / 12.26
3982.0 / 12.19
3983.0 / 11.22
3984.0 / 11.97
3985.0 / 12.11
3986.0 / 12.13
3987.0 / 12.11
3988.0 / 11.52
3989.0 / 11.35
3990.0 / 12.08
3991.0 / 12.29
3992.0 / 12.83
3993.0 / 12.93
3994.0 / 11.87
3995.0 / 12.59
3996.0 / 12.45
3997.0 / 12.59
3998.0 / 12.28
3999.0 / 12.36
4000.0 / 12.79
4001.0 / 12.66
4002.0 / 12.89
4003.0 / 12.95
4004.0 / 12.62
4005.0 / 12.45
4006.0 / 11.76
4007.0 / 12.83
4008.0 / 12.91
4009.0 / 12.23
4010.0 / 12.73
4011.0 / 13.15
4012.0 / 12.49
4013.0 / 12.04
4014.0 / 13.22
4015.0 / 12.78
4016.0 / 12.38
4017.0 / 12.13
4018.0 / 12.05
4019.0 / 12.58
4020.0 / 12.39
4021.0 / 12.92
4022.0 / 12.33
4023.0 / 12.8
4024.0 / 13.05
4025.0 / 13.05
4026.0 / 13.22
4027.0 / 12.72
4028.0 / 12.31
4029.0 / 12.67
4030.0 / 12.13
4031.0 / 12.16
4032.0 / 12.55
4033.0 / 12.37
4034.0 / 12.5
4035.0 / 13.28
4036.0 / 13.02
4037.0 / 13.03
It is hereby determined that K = 5.0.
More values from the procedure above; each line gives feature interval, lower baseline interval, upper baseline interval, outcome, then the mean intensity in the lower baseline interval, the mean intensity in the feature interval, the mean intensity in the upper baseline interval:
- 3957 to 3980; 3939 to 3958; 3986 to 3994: 6.2 angstrom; 12.2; 8.89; 12.1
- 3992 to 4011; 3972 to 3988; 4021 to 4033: -1.6 angstrom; 10.8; 12.6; 12.6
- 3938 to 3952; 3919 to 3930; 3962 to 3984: -2.0 angstrom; 12.3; 12.4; 8.91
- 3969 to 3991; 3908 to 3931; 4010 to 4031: 4.1 angstrom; 12.3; 10.1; 12.6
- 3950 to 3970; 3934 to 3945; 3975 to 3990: 2.7 angstrom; 11.7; 9.99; 11.3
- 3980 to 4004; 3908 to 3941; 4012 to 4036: 0.1 angstrom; 11.7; 12.3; 12.6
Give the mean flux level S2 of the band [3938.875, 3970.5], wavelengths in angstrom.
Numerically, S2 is 10.7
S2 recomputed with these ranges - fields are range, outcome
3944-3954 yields 12.3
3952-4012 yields 11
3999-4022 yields 12.6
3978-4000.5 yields 12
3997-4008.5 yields 12.6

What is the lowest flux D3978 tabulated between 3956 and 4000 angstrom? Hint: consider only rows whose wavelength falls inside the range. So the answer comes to 3.844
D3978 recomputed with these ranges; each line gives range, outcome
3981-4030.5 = 11.22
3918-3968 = 4.414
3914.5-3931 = 11.14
